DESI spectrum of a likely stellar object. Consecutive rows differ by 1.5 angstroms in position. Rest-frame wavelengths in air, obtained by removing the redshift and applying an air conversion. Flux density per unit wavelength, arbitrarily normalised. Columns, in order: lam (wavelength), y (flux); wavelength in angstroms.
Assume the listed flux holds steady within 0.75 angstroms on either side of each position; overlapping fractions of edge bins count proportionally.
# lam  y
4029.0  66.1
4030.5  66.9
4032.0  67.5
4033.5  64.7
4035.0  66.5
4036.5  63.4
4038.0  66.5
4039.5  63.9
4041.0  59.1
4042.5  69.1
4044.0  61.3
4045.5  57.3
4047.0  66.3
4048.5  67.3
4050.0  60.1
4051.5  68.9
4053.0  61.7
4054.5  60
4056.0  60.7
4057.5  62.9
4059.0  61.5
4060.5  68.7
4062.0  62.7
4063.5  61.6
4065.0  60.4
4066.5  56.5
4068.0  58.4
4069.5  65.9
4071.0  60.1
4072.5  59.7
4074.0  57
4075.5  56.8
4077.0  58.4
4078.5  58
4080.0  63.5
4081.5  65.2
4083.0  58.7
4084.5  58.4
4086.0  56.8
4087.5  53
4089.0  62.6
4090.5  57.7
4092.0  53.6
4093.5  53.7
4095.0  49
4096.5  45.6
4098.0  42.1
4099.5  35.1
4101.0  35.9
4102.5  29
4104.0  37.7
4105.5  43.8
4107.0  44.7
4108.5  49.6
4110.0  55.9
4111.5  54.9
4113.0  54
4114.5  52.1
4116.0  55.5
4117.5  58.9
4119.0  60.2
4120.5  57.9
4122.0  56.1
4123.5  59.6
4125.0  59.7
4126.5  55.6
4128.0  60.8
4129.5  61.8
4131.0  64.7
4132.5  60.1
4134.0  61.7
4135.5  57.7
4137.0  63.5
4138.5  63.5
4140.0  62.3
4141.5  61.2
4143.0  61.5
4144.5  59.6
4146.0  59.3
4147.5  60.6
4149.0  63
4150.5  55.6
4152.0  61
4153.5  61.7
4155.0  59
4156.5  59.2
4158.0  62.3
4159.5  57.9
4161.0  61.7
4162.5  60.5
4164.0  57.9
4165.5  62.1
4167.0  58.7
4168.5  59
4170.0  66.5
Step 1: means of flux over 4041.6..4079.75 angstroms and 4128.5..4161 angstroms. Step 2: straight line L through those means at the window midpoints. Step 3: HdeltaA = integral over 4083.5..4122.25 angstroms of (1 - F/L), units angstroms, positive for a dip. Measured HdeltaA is 6.8 angstroms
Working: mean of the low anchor 61.7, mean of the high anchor 60.8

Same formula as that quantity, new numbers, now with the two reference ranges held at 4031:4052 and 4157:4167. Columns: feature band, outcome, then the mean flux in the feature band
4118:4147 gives 0.4 angstroms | 60.3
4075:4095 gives 1.6 angstroms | 57.9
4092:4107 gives 4.9 angstroms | 42.1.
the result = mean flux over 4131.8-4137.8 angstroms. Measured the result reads 60.8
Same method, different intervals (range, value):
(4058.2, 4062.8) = 64.3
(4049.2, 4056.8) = 62.3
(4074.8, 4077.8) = 57.6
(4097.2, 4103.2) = 35.7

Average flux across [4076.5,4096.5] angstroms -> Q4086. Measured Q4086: 57.1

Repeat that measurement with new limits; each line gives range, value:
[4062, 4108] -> 53.4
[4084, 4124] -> 50.8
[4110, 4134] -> 58.2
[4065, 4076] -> 59.3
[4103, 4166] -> 57.9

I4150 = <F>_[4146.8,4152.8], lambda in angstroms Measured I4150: 60.1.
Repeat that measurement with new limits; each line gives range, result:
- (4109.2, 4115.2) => 54.2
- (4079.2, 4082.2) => 64.2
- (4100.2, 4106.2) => 36.5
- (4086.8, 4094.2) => 56.2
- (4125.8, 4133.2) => 60.6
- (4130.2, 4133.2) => 62.4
